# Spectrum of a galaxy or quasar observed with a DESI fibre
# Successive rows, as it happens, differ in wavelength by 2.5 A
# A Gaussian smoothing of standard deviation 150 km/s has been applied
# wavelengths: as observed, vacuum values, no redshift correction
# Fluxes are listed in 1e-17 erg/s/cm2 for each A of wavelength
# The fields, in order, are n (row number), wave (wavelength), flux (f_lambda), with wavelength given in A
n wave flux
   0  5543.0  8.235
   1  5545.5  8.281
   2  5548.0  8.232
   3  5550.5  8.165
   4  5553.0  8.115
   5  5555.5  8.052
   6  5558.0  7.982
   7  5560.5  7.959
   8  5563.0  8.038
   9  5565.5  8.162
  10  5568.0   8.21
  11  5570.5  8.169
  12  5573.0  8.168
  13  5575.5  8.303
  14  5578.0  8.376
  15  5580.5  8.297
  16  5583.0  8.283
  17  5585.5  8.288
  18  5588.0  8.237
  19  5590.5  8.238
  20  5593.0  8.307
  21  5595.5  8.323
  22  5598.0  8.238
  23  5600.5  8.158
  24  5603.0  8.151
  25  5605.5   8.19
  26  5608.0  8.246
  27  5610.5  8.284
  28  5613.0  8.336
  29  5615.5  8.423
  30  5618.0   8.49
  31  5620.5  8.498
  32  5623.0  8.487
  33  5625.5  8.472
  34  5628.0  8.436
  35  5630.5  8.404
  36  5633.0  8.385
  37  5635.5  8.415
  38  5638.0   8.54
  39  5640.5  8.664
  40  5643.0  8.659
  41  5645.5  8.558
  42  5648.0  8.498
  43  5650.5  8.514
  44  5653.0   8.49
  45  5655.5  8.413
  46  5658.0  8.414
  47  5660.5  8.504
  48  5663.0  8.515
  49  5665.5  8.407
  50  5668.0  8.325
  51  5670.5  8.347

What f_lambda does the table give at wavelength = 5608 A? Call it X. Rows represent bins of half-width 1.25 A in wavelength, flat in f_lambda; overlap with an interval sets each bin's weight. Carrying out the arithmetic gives 8.246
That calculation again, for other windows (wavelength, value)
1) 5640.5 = 8.664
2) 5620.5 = 8.498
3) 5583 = 8.283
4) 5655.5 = 8.413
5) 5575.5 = 8.303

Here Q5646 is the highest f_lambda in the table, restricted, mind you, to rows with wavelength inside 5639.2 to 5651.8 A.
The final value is 8.664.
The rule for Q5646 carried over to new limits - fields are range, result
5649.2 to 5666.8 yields 8.515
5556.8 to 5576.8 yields 8.303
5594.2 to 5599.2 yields 8.323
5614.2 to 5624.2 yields 8.498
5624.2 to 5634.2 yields 8.472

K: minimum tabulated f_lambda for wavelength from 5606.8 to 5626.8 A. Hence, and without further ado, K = 8.246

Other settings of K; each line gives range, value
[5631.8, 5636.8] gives 8.385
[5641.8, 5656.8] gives 8.413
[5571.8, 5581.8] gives 8.168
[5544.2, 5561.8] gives 7.959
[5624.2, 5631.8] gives 8.404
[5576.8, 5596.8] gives 8.237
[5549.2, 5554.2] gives 8.115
